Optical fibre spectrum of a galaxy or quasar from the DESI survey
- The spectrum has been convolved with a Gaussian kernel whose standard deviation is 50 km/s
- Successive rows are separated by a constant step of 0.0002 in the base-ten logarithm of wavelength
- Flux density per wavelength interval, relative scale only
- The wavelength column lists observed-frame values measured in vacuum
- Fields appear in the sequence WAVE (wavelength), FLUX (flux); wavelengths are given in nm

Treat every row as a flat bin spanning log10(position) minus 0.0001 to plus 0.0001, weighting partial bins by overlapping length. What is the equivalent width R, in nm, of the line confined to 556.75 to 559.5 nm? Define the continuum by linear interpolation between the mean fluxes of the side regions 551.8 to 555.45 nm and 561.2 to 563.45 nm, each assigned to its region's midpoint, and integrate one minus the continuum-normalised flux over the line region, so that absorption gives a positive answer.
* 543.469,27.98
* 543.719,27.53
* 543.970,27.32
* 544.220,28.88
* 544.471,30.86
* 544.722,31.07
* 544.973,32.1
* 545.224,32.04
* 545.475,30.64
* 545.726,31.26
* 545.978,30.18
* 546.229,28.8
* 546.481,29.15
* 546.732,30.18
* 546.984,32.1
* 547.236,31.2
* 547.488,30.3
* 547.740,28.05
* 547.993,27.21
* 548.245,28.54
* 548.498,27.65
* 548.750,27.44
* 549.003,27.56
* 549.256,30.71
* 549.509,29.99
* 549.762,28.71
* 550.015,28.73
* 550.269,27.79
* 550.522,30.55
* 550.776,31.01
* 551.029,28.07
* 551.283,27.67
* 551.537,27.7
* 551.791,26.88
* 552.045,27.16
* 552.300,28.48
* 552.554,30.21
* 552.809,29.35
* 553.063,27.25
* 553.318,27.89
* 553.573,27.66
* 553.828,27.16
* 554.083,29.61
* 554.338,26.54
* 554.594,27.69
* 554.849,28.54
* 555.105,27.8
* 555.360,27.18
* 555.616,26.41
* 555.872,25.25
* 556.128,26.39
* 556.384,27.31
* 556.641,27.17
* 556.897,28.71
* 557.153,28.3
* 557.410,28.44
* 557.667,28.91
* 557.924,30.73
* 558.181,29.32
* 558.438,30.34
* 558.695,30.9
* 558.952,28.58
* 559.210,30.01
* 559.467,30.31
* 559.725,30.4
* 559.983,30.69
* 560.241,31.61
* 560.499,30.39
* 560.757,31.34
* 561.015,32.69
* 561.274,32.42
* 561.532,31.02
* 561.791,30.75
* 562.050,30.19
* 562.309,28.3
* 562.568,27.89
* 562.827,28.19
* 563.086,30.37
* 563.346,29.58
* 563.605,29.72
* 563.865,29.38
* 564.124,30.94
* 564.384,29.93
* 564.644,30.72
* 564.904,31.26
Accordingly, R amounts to -0.05 nm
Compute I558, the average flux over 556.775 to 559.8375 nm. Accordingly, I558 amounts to 29.6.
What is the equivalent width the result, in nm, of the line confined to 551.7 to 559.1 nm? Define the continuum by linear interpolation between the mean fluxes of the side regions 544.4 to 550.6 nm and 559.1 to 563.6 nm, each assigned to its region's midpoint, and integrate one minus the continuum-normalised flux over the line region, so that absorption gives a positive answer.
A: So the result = 0.47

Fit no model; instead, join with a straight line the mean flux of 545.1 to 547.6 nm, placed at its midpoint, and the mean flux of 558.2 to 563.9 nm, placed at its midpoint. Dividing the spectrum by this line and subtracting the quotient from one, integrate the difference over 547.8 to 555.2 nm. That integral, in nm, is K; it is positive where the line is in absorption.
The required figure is 0.52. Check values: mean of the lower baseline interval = 30.6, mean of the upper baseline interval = 30.2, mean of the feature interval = 28.3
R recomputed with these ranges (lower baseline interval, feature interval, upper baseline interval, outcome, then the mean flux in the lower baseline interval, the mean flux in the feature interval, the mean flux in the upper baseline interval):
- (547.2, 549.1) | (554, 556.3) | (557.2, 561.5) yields 0.19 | 28.4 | 27.2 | 30.4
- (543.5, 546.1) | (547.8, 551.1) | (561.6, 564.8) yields 0.14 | 30.1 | 28.8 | 29.7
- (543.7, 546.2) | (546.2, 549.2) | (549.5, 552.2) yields 0.04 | 30.2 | 29.1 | 28.5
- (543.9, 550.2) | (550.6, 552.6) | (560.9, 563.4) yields 0.09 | 29.6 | 28.4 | 30.1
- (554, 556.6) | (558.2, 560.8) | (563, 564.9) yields -0.16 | 27.2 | 30.4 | 30.2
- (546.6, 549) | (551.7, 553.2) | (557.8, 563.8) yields 0.06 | 29.1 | 28.2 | 30.2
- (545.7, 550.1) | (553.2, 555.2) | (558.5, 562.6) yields 0.14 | 29.3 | 27.9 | 30.5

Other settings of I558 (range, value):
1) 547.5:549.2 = 28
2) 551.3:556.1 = 27.7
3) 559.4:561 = 30.9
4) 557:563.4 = 30.1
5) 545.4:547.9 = 30.1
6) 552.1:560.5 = 28.6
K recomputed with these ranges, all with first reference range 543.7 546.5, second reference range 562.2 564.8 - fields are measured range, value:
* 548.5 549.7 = 0.05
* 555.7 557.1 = 0.13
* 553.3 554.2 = 0.05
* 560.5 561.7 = -0.08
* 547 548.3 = 0.03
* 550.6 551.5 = 0.03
